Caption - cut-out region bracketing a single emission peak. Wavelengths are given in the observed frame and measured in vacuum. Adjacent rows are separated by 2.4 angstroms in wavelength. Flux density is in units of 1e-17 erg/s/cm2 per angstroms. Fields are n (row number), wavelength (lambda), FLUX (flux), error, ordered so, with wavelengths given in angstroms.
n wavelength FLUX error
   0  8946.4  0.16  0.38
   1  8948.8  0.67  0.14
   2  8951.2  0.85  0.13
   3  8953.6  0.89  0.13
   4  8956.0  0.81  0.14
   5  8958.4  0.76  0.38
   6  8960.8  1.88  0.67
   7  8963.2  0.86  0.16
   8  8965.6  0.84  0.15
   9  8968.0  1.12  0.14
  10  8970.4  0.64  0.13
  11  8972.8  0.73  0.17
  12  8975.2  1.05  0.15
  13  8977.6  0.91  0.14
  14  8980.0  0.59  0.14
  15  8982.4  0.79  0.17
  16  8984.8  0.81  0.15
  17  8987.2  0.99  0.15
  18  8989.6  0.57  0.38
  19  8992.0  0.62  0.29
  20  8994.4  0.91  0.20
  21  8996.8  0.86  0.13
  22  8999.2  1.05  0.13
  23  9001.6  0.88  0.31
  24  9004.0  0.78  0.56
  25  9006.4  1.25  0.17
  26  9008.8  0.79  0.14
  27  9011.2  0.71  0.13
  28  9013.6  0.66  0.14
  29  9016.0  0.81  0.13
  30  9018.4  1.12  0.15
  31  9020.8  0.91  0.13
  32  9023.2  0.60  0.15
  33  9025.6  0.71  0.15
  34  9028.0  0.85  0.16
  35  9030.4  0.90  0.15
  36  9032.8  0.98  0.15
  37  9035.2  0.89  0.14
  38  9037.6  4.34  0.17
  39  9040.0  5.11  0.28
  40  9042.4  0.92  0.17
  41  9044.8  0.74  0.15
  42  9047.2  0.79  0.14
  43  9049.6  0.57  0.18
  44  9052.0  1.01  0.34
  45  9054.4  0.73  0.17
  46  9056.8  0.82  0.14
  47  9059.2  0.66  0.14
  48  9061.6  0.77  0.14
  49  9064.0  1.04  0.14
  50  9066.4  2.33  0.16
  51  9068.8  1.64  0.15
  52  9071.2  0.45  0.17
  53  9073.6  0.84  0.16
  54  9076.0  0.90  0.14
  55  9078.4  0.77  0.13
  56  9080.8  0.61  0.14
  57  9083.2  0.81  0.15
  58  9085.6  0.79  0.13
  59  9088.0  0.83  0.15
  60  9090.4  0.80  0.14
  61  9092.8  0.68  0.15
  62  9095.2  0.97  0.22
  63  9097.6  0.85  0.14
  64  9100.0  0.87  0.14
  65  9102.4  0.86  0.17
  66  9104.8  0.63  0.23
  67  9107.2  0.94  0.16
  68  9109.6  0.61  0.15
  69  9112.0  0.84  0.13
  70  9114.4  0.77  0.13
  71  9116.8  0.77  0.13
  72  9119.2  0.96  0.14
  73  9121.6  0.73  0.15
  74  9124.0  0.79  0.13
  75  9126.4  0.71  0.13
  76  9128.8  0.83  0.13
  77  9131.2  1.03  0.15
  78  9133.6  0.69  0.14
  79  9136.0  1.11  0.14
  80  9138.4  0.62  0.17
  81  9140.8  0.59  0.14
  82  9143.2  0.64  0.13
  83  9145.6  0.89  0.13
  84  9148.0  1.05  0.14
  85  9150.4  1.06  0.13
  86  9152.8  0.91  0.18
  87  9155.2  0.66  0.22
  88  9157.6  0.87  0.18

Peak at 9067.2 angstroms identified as [N II] 6583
